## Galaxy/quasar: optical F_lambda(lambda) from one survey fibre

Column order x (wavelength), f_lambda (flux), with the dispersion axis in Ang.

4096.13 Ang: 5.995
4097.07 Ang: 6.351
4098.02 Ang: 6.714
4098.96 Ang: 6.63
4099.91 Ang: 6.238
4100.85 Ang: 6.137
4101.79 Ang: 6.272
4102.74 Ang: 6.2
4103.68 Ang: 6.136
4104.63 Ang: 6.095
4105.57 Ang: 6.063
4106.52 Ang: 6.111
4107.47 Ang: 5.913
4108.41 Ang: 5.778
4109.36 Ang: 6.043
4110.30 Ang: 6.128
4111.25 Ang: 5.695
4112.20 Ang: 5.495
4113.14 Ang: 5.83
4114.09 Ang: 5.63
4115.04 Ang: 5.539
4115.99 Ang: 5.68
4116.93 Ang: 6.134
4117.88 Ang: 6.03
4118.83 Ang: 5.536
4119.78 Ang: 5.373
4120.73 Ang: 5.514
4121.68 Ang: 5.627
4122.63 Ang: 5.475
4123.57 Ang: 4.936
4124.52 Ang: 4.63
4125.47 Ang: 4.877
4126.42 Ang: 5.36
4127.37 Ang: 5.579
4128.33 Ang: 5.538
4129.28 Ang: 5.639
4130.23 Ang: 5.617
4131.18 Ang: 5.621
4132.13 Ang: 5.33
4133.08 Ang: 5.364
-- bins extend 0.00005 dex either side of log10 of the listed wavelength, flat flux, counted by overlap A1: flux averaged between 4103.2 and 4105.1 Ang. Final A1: 6.12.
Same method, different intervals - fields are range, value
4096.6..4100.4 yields 6.48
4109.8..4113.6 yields 5.8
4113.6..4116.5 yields 5.63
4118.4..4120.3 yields 5.45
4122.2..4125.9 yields 4.99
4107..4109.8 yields 5.91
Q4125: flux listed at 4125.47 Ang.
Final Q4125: 4.877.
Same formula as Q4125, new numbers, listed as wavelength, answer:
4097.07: 6.351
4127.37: 5.579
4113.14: 5.83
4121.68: 5.627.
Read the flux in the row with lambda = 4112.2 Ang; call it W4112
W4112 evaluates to 5.495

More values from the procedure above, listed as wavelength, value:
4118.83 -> 5.536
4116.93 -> 6.134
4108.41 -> 5.778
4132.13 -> 5.33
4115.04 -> 5.539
